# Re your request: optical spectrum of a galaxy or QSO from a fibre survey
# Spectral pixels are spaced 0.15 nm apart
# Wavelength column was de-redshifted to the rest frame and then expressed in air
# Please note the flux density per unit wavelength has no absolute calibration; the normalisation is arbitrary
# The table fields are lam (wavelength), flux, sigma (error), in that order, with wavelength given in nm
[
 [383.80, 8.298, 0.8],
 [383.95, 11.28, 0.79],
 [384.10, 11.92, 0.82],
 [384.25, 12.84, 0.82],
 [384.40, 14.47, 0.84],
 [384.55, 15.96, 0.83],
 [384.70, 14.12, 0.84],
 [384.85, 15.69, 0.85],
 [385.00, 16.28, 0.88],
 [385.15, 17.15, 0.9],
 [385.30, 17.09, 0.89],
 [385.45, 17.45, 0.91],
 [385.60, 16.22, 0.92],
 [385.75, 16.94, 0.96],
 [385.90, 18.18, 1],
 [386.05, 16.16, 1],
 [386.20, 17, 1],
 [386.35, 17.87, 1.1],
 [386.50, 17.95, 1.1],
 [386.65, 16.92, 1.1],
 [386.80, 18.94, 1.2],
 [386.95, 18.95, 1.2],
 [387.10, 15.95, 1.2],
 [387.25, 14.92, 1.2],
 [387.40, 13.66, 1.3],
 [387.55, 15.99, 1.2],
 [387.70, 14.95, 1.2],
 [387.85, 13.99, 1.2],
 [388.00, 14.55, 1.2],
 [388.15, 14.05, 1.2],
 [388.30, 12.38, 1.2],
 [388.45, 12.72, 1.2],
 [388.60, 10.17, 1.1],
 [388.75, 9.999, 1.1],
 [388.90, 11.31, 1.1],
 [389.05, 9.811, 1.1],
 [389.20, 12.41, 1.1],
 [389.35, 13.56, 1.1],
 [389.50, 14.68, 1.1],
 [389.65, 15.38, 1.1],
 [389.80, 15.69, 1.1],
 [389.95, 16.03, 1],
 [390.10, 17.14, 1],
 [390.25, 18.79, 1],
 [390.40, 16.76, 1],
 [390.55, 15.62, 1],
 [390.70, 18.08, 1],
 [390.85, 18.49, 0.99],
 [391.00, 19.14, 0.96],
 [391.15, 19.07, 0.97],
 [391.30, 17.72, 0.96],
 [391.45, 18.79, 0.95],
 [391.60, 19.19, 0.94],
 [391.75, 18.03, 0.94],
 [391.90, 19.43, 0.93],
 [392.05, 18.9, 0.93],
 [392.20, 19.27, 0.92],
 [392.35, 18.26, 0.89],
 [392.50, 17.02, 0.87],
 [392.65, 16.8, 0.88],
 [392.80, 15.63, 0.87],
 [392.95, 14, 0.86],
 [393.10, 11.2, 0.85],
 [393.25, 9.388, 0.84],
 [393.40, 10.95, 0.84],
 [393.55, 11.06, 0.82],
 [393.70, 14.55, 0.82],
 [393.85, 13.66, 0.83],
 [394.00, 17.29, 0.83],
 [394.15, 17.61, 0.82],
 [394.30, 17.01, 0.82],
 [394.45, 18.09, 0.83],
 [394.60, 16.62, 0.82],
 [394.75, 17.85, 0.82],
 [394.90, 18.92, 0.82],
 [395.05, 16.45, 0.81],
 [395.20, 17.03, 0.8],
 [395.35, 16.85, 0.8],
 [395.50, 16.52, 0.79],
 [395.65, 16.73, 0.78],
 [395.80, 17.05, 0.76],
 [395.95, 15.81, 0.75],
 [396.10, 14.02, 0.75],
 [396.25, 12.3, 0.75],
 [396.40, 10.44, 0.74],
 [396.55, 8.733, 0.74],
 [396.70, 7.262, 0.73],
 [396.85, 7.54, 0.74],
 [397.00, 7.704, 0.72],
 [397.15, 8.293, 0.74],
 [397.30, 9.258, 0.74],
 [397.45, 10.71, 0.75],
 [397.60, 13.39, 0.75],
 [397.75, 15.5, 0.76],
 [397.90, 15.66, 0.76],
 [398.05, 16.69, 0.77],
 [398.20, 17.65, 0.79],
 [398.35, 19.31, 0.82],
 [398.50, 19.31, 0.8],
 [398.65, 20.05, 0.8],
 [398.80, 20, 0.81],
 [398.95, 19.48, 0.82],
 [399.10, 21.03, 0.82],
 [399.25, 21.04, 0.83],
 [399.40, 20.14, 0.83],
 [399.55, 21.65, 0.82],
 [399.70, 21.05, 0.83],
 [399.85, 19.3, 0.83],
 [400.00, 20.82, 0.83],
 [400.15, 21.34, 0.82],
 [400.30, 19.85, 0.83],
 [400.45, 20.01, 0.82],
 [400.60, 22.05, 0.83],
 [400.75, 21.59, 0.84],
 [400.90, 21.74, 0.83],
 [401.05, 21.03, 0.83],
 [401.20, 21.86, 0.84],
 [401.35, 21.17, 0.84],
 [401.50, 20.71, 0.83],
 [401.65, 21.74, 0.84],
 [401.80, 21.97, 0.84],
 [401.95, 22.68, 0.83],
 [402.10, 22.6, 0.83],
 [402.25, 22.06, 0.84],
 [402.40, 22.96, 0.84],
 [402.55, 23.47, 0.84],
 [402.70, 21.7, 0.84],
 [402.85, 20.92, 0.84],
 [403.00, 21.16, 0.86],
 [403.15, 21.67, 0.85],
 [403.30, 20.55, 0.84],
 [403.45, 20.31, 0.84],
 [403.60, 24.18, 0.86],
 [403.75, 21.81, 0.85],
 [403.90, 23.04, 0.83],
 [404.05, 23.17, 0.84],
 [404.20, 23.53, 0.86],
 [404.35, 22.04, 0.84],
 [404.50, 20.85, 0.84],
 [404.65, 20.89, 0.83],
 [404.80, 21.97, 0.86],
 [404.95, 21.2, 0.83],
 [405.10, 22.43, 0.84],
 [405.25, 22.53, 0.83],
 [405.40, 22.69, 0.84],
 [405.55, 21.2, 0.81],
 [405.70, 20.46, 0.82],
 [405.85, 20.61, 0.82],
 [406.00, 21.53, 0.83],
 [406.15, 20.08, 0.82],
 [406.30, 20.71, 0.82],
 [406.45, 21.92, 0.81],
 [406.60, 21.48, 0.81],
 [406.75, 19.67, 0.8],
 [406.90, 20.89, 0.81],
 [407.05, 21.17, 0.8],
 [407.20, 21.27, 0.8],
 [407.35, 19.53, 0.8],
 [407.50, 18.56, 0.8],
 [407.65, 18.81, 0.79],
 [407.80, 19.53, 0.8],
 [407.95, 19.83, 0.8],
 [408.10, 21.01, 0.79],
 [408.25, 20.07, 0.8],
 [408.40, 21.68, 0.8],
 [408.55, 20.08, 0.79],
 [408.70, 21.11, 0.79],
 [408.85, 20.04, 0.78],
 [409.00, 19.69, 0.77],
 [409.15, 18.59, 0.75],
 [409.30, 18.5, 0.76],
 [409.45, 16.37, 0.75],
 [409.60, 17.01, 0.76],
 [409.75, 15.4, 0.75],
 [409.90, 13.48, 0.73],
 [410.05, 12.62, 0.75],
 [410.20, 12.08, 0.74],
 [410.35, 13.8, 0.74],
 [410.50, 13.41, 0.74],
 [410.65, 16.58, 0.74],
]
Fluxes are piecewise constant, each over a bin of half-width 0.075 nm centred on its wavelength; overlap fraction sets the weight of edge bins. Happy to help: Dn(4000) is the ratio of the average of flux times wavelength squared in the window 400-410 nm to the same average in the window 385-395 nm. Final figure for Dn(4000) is 1.41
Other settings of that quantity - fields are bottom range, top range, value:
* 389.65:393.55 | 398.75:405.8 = 1.37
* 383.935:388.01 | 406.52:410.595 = 1.29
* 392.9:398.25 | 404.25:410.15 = 1.52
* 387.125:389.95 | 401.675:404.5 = 1.77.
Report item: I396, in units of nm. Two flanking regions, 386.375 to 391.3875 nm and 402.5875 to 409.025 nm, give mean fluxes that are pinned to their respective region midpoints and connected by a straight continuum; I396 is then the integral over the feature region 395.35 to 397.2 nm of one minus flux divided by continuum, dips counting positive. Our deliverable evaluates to 0.59 nm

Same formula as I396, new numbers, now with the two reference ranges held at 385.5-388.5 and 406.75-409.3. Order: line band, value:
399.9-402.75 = -0.437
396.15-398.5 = 0.747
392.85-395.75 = 0.337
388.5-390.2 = 0.317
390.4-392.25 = -0.176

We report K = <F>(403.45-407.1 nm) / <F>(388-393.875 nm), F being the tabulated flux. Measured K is 1.42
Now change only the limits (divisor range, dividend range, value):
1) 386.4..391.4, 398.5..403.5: 1.38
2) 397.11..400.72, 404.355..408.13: 1.15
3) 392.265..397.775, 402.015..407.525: 1.54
